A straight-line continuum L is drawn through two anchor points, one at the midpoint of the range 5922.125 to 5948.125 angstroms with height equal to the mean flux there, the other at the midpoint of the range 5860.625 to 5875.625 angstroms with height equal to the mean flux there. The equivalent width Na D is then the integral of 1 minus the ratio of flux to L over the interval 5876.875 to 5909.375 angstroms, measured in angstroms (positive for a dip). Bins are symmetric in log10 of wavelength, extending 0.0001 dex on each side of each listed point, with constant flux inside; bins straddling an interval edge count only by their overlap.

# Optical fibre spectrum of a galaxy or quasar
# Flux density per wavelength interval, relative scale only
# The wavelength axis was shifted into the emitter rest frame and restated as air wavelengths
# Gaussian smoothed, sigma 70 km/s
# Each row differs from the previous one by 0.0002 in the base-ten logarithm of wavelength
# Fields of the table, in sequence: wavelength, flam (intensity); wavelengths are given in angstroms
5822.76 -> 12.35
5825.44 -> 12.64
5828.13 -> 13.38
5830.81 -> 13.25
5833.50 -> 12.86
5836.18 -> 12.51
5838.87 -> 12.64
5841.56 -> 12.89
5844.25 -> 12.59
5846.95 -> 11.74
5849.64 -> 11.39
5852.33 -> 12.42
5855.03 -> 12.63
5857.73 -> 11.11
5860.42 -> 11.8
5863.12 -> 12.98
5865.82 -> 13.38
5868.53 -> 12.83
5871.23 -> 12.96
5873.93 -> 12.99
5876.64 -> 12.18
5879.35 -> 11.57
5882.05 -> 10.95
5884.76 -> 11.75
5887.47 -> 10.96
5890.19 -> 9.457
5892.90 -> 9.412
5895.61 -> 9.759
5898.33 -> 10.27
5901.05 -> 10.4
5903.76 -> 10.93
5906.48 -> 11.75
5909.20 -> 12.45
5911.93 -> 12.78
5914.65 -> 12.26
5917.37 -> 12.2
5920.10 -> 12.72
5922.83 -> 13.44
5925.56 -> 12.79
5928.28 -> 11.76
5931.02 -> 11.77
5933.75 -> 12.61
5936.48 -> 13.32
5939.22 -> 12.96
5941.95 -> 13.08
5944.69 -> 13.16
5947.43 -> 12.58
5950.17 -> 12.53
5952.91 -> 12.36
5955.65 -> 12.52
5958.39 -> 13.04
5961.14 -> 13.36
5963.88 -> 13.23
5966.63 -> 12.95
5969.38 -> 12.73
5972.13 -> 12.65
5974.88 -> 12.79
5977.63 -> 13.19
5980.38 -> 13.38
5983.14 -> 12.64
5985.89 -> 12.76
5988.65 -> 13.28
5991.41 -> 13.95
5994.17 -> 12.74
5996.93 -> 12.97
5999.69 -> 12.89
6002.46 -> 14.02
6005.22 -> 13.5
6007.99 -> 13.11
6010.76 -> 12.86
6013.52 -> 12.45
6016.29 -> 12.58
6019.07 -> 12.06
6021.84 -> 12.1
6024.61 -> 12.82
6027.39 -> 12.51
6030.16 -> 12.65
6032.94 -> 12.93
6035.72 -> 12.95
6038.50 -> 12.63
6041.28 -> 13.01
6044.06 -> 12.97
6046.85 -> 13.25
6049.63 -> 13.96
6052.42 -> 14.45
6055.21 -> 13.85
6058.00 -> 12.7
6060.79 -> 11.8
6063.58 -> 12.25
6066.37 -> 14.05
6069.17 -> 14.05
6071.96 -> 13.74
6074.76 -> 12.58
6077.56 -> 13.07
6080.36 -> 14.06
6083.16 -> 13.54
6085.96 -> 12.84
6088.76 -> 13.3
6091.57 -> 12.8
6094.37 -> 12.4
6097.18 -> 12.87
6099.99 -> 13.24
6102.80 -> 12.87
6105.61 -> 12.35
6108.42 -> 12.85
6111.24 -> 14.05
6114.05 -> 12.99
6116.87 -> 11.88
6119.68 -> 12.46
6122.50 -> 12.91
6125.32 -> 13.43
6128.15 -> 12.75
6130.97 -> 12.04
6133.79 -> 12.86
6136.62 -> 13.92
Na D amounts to 5.2 angstroms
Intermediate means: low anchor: 12.9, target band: 10.8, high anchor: 12.7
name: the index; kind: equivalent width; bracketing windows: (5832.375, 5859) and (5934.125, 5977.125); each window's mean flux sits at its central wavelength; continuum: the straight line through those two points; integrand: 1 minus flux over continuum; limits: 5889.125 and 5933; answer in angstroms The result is 3.8 angstroms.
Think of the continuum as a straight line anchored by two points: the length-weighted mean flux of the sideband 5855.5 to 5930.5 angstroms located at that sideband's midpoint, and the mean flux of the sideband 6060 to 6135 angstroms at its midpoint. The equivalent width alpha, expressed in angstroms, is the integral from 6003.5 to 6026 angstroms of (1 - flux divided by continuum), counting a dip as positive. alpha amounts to -0.39 angstroms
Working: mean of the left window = 11.8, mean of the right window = 13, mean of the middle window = 12.7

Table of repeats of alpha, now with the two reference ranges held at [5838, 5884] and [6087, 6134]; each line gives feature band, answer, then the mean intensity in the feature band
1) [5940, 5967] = -0.9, 12.9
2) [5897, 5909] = 1.3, 11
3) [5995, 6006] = -0.6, 13.3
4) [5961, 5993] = -1.3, 13.1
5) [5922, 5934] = 0.0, 12.4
